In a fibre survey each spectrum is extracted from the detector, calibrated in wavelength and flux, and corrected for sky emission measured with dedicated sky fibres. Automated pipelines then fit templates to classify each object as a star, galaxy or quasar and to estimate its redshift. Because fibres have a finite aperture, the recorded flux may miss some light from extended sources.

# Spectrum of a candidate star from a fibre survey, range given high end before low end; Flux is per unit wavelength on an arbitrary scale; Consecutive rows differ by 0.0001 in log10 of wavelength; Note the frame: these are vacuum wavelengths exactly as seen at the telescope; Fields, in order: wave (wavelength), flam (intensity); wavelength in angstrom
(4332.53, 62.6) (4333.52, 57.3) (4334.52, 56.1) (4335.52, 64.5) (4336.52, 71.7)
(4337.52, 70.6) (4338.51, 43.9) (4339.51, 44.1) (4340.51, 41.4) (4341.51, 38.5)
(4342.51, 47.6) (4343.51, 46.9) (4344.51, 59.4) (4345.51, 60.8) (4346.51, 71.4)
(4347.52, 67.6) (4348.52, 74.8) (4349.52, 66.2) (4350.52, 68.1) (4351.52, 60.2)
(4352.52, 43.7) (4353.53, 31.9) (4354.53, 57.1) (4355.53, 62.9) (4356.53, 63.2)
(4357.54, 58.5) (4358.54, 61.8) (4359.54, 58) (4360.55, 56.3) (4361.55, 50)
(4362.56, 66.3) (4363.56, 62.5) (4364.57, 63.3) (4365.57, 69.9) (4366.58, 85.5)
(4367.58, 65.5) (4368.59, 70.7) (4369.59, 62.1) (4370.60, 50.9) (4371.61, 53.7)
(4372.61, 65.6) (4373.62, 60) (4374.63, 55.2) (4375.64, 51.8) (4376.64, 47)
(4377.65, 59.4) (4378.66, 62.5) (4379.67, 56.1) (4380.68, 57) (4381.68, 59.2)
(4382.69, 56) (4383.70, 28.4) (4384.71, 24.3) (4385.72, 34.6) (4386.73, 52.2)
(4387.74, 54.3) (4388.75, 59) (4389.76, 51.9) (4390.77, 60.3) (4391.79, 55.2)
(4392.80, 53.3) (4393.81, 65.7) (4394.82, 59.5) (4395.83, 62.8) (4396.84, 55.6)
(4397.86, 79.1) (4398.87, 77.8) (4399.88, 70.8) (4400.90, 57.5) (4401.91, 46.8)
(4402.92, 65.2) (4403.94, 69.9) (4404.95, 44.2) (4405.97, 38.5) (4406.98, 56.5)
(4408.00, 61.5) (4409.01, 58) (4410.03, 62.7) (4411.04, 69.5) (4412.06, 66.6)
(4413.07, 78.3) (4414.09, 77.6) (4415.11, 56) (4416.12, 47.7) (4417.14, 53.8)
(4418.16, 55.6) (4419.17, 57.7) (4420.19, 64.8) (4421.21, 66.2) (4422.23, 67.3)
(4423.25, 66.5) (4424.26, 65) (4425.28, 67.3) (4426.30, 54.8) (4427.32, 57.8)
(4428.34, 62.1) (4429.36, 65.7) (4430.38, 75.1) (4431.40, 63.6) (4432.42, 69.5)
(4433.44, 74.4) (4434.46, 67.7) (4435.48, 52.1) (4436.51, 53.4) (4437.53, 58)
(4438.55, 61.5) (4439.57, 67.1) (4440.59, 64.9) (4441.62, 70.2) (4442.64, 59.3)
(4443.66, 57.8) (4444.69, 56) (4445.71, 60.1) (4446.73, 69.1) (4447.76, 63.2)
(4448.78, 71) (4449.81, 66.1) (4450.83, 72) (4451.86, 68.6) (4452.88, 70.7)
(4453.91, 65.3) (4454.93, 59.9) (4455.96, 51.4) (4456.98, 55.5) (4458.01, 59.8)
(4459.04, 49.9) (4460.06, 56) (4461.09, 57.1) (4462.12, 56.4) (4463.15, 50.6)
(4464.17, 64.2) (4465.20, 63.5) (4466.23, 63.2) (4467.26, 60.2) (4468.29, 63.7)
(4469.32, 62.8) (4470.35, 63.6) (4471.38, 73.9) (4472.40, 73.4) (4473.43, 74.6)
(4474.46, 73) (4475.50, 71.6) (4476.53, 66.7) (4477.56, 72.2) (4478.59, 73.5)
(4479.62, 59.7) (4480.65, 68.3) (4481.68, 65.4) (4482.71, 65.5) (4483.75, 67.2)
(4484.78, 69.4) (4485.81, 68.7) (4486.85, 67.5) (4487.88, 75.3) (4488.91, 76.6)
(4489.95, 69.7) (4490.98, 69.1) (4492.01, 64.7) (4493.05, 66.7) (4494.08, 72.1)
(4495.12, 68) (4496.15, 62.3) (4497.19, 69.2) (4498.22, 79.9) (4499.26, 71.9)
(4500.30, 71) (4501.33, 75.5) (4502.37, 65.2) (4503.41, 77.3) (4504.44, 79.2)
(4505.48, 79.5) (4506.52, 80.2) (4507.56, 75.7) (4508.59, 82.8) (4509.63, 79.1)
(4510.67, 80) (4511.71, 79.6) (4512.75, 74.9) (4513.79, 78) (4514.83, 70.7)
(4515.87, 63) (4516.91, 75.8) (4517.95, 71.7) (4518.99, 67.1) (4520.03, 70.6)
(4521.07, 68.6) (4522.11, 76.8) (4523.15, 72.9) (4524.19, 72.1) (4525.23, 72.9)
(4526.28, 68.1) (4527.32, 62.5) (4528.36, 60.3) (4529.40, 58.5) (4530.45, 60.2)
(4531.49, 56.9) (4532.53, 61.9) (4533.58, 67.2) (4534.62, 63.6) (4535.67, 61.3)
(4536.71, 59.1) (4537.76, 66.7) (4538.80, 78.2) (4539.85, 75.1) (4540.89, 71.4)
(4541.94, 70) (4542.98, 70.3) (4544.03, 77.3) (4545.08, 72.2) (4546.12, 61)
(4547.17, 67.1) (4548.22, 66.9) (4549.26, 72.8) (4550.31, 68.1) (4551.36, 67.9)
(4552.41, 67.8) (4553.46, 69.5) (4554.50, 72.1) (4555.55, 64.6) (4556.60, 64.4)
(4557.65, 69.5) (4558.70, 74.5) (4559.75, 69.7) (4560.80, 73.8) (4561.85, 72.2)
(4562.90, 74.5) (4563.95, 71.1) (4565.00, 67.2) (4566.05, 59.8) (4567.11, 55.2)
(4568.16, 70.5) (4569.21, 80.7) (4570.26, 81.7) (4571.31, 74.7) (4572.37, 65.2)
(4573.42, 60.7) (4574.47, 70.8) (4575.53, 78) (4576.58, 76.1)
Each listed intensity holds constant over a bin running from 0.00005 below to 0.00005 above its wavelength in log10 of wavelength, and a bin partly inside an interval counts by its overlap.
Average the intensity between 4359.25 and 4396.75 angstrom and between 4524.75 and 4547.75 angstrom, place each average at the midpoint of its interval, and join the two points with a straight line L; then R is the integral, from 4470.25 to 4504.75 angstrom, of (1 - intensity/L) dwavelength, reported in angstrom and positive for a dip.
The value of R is -3.7 angstrom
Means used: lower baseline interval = 56.9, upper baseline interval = 66.4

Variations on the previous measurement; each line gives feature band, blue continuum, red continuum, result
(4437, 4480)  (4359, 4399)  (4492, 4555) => 0.6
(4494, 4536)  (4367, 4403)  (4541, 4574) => -2.9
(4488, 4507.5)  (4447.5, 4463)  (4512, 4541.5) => -2.1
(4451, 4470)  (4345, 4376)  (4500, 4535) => 2.1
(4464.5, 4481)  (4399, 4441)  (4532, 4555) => -0.7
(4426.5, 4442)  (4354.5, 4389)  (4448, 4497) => -0.4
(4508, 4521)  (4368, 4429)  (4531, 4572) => -1.5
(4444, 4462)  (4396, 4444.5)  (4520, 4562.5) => 0.7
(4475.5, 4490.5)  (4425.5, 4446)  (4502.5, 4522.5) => 0.3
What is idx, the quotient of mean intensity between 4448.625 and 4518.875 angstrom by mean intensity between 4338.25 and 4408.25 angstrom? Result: 1.2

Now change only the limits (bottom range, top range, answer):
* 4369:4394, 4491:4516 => 1.38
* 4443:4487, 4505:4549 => 1.09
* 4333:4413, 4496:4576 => 1.21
